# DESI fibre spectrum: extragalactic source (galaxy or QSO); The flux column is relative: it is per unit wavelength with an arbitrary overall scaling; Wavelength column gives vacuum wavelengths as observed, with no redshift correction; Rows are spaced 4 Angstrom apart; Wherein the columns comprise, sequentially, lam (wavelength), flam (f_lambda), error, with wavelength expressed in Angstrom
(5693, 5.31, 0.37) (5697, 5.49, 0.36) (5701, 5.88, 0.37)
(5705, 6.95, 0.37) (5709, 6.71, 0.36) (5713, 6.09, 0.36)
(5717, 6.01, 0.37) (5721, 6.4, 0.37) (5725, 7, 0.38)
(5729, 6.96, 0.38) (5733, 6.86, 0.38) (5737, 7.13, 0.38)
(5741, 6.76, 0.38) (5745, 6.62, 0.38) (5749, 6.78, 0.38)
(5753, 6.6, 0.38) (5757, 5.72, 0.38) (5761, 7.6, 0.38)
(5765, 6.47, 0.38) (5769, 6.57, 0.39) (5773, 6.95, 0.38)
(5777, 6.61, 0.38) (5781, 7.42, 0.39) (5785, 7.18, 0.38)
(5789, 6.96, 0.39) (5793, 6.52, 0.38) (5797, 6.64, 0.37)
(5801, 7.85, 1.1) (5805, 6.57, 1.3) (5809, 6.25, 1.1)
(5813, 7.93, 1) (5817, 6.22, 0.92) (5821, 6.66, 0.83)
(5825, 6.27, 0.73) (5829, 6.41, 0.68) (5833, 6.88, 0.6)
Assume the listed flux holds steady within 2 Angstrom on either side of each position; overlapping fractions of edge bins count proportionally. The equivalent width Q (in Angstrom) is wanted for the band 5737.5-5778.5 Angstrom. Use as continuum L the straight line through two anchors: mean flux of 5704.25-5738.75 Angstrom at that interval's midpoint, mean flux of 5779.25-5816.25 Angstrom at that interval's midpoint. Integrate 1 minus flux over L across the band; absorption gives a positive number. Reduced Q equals 0.9 Angstrom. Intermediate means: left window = 6.67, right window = 7.01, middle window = 6.69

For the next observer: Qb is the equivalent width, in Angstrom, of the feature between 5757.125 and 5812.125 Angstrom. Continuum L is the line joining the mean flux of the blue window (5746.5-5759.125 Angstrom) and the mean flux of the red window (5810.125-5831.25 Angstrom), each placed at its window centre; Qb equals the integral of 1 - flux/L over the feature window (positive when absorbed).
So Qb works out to -2.9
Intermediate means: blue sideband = 6.39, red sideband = 6.68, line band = 6.87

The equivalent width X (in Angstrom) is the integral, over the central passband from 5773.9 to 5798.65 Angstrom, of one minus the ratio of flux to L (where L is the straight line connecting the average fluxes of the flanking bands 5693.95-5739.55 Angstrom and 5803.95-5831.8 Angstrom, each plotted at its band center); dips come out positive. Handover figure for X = -1.19 Angstrom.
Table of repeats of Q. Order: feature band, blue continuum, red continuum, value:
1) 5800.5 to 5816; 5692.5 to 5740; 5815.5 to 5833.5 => -1.35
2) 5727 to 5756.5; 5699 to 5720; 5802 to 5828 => -1.47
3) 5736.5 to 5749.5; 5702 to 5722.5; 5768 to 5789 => -0.25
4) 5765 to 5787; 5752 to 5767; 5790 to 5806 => -0.54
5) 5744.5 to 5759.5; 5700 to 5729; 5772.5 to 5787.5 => 0.79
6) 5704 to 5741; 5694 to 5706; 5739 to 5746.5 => -1.89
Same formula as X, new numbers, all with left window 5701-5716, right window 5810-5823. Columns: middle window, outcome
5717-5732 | -0.40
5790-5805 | -0.30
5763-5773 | 0.13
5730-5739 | -0.60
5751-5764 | 0.04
